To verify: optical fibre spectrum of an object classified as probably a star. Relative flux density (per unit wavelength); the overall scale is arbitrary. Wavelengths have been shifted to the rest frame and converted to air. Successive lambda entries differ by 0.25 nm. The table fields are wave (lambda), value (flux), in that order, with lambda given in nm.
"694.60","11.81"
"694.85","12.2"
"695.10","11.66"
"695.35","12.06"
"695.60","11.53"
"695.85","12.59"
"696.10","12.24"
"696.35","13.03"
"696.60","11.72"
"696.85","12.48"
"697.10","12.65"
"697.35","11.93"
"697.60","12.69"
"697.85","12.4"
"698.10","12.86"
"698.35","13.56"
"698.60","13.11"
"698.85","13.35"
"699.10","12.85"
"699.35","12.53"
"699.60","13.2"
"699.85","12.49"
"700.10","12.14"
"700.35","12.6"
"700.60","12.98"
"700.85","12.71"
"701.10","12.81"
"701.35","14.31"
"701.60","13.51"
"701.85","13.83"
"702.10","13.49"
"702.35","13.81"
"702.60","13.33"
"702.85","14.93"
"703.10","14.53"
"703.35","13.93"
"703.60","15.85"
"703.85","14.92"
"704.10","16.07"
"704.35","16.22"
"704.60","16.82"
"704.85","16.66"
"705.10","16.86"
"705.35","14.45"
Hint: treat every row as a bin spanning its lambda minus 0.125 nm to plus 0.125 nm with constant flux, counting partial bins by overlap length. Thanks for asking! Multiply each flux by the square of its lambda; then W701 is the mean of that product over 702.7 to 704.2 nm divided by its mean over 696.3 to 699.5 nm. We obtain 1.2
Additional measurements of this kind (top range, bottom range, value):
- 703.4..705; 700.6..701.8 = 1.21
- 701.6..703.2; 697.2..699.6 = 1.10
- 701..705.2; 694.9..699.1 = 1.21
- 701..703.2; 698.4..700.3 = 1.09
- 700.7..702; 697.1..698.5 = 1.07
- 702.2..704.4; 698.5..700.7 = 1.17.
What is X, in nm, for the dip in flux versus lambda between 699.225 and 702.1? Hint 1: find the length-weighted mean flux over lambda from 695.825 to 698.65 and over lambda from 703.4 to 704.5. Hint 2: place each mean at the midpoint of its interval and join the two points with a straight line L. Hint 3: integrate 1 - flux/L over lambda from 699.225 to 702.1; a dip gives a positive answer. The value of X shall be 0.23 nm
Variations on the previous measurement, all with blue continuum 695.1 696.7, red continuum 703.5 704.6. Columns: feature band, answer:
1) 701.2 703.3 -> 0.155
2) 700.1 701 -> 0.101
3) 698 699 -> 0.010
